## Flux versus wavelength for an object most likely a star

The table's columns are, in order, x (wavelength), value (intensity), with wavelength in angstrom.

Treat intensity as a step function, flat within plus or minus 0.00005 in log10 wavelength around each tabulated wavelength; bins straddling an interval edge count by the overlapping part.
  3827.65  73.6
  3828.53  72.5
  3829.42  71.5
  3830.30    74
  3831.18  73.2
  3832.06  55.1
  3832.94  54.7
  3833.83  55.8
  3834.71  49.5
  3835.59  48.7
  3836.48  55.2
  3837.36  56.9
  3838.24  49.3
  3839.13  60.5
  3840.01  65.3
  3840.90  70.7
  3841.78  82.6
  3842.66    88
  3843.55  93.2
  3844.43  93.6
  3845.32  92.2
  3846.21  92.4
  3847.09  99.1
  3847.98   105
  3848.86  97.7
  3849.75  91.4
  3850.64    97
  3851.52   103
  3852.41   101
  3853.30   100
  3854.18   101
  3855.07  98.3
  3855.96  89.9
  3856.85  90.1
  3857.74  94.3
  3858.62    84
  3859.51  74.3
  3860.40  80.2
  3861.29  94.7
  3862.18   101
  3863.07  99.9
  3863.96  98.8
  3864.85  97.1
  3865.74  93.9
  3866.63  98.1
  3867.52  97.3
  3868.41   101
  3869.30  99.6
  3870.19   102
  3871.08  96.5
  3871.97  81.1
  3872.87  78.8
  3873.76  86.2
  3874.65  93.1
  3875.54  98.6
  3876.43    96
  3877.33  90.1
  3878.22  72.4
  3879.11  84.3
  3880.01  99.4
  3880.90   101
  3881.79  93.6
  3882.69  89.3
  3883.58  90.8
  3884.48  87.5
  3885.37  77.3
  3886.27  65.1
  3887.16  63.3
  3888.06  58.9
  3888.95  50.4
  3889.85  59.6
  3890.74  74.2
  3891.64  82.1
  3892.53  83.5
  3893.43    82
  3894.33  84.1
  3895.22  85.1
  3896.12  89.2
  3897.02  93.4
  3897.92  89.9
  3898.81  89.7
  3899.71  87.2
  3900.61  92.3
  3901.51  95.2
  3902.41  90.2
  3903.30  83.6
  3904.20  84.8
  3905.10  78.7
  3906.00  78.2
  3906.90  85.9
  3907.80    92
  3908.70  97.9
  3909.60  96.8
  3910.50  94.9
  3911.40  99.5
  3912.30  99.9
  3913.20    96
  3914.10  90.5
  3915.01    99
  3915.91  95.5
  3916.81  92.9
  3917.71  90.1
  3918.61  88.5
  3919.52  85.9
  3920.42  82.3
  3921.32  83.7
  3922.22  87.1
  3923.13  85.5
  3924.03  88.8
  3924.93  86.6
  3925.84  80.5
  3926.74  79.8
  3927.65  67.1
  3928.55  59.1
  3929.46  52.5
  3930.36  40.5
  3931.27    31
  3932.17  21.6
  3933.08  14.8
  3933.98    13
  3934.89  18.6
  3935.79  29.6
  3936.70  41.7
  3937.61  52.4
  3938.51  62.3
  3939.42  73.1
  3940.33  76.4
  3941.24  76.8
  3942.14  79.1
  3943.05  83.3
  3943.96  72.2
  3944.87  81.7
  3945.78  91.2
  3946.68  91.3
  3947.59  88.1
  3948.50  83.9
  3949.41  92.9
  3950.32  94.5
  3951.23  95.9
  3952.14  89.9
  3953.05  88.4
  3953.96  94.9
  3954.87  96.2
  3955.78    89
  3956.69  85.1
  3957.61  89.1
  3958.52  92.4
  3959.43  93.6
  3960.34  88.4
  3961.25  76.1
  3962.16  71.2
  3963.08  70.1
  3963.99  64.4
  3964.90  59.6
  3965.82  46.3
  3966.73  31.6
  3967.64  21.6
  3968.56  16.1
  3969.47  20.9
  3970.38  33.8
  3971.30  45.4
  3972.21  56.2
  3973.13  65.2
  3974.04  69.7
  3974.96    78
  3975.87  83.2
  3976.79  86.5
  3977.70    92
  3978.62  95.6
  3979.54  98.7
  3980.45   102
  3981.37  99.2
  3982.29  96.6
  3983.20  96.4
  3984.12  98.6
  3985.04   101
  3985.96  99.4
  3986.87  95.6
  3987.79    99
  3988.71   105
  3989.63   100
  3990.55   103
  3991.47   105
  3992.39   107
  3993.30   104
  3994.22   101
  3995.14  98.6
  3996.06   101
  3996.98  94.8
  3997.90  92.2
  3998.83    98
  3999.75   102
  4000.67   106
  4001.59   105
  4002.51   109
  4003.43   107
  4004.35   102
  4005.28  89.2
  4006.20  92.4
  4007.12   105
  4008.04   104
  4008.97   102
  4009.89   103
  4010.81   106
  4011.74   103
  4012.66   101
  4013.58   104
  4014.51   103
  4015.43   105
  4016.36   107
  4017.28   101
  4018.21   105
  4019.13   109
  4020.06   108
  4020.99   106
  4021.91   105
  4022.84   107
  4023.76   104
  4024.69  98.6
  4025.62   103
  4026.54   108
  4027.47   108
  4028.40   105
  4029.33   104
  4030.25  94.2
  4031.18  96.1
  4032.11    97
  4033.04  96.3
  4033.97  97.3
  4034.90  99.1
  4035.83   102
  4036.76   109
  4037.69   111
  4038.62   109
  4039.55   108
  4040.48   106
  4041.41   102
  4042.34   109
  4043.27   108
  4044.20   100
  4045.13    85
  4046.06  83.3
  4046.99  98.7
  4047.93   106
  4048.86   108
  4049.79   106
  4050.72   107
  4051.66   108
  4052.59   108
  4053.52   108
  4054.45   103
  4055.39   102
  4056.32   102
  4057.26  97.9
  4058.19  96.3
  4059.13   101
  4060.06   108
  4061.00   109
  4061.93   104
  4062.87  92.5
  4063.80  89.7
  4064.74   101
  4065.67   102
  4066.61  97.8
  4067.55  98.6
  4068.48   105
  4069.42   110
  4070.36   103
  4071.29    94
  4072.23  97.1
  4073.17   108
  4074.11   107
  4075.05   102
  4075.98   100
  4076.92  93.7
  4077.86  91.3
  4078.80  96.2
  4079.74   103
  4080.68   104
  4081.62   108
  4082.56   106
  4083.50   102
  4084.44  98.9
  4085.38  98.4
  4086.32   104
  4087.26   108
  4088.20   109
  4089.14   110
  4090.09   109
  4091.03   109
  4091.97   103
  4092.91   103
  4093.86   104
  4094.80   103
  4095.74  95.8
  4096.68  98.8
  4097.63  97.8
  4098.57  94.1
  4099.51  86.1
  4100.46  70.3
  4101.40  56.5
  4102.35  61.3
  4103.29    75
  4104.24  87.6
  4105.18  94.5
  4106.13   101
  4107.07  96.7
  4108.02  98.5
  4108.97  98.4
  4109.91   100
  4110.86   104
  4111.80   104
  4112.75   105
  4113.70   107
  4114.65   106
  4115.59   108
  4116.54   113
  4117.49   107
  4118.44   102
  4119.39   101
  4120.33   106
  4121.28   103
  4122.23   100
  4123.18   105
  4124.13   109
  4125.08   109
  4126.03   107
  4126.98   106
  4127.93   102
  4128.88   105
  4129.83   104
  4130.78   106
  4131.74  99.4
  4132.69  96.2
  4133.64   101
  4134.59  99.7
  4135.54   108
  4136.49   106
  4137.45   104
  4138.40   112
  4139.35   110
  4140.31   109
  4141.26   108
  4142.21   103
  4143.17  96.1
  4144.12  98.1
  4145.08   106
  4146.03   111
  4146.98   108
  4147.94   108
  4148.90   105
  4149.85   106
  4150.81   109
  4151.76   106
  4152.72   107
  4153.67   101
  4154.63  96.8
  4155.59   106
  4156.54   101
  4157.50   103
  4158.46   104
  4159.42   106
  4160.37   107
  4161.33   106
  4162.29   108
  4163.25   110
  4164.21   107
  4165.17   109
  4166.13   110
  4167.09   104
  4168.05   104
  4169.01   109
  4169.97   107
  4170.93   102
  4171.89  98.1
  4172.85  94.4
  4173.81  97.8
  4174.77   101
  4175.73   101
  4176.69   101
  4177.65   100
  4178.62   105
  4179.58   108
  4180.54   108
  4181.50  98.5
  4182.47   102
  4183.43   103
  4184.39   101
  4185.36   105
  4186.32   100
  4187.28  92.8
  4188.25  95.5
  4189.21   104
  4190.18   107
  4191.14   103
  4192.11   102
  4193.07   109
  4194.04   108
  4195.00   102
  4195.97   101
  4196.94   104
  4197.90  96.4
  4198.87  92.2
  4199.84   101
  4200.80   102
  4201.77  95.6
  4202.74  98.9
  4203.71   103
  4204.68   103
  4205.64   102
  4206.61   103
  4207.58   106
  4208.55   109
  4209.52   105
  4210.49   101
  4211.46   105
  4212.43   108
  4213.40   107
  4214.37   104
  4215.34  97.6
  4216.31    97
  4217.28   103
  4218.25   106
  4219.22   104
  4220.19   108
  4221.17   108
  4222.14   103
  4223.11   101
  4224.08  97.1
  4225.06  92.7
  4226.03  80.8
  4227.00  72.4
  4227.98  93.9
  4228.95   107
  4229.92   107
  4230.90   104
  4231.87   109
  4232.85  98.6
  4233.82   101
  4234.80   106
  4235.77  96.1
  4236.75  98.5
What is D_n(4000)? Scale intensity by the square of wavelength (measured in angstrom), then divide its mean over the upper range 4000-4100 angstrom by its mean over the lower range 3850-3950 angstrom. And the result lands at 1.35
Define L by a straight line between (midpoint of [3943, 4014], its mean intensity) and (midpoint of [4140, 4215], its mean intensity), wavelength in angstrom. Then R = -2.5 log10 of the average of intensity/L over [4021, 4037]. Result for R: -0.119 mag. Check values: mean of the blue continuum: 87.3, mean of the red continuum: 104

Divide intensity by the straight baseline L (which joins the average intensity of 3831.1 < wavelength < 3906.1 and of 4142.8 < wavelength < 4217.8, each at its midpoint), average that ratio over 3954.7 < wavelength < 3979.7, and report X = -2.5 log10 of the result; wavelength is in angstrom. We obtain 0.31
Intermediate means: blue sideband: 84.6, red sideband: 103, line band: 67.7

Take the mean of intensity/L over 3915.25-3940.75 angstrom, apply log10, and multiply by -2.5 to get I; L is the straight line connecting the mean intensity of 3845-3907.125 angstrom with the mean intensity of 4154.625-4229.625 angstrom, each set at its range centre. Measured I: 0.38 mag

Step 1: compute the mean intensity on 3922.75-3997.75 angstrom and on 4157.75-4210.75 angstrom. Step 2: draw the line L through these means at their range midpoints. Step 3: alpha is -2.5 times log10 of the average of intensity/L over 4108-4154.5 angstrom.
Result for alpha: -0.09 mag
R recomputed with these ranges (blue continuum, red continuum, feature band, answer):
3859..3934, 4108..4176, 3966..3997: 0.11 mag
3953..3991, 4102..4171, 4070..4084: -0.07 mag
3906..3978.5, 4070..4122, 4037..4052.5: -0.15 mag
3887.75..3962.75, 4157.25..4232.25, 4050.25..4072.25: -0.13 mag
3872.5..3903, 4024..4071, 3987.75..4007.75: -0.05 mag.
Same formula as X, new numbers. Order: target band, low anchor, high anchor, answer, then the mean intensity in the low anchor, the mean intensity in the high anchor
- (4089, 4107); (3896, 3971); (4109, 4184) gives 0.06 mag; 74.9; 105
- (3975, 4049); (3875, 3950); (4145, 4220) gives -0.16 mag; 78.3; 103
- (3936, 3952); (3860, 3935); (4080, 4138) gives 0.11 mag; 82.6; 100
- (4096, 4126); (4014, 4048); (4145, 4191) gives 0.07 mag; 103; 104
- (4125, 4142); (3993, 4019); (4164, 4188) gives -0.03 mag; 102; 103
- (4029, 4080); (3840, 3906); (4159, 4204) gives -0.05 mag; 88.5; 103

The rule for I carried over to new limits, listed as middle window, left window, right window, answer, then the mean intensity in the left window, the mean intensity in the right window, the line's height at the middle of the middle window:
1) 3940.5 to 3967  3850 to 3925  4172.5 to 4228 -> 0.13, 89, 101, 91.5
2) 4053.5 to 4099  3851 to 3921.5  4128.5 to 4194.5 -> -0.03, 89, 104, 99.4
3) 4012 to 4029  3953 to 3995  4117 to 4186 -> -0.20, 80.8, 104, 87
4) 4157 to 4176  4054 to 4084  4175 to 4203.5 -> -0.03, 101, 102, 102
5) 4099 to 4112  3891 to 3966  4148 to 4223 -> 0.09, 78.7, 103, 95.7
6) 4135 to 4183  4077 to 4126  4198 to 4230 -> -0.05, 99.5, 101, 100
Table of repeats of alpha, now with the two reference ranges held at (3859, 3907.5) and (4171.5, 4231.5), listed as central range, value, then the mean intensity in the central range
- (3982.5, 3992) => -0.10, 100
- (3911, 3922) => -0.04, 91.9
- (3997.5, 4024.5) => -0.12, 103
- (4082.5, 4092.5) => -0.10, 105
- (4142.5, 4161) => -0.06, 104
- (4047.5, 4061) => -0.11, 105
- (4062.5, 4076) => -0.06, 101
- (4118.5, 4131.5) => -0.07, 105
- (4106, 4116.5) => -0.06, 103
